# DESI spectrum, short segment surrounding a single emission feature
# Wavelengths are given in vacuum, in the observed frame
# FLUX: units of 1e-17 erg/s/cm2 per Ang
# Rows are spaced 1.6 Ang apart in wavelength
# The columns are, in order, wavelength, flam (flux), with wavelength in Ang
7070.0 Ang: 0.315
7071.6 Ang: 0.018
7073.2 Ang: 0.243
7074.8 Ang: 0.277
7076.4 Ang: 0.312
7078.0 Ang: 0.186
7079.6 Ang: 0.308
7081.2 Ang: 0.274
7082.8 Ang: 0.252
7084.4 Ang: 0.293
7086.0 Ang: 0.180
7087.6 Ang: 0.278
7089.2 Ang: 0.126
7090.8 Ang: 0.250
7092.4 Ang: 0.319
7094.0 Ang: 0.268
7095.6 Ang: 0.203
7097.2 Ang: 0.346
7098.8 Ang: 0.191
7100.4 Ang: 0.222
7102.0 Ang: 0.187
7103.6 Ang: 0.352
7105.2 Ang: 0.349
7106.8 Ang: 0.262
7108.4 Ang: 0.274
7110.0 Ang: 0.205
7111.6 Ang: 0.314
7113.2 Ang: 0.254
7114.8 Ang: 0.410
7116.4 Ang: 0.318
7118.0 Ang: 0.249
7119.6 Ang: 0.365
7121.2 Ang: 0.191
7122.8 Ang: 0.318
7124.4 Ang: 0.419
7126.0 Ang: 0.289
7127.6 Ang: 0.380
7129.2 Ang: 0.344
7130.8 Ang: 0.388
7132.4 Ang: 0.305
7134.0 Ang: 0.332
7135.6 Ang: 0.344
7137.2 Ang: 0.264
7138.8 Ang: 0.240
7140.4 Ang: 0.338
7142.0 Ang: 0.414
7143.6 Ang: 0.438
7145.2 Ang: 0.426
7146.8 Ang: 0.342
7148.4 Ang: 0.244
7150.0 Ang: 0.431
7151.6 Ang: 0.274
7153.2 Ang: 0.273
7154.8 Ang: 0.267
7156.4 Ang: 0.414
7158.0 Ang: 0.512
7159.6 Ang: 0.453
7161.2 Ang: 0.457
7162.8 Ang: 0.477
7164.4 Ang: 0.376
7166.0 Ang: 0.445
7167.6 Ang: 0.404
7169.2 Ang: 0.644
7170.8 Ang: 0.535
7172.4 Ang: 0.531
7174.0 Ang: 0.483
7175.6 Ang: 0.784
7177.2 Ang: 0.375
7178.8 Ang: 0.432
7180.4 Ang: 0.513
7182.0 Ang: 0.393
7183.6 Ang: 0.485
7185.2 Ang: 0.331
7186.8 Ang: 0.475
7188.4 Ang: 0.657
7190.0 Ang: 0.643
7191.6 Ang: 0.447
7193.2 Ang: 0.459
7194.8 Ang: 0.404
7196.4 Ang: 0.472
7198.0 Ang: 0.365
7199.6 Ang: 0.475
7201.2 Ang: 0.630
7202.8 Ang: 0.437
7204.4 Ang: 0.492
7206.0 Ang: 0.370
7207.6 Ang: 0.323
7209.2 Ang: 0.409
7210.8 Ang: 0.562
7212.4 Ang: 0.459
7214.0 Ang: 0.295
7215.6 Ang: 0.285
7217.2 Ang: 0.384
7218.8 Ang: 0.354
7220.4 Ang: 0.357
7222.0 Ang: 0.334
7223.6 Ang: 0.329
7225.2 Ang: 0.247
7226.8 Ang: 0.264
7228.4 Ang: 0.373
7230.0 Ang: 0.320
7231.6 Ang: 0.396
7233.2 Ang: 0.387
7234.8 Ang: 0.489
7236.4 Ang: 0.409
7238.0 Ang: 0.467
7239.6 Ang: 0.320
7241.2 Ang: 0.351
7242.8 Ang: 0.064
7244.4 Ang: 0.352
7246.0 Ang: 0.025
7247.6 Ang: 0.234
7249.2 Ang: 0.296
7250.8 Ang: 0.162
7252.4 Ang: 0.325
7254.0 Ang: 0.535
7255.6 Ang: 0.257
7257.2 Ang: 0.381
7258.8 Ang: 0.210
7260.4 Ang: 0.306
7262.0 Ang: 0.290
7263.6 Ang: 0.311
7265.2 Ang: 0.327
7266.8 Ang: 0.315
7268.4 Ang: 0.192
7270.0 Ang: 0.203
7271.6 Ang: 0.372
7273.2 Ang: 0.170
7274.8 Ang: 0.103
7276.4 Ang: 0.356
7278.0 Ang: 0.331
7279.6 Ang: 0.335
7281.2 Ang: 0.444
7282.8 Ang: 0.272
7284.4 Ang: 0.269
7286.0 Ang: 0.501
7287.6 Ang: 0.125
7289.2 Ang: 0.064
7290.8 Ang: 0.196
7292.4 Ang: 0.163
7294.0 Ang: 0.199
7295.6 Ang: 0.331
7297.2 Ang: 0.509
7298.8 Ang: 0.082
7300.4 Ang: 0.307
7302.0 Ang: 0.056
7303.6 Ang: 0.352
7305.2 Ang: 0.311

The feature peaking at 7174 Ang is Mg II 2798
